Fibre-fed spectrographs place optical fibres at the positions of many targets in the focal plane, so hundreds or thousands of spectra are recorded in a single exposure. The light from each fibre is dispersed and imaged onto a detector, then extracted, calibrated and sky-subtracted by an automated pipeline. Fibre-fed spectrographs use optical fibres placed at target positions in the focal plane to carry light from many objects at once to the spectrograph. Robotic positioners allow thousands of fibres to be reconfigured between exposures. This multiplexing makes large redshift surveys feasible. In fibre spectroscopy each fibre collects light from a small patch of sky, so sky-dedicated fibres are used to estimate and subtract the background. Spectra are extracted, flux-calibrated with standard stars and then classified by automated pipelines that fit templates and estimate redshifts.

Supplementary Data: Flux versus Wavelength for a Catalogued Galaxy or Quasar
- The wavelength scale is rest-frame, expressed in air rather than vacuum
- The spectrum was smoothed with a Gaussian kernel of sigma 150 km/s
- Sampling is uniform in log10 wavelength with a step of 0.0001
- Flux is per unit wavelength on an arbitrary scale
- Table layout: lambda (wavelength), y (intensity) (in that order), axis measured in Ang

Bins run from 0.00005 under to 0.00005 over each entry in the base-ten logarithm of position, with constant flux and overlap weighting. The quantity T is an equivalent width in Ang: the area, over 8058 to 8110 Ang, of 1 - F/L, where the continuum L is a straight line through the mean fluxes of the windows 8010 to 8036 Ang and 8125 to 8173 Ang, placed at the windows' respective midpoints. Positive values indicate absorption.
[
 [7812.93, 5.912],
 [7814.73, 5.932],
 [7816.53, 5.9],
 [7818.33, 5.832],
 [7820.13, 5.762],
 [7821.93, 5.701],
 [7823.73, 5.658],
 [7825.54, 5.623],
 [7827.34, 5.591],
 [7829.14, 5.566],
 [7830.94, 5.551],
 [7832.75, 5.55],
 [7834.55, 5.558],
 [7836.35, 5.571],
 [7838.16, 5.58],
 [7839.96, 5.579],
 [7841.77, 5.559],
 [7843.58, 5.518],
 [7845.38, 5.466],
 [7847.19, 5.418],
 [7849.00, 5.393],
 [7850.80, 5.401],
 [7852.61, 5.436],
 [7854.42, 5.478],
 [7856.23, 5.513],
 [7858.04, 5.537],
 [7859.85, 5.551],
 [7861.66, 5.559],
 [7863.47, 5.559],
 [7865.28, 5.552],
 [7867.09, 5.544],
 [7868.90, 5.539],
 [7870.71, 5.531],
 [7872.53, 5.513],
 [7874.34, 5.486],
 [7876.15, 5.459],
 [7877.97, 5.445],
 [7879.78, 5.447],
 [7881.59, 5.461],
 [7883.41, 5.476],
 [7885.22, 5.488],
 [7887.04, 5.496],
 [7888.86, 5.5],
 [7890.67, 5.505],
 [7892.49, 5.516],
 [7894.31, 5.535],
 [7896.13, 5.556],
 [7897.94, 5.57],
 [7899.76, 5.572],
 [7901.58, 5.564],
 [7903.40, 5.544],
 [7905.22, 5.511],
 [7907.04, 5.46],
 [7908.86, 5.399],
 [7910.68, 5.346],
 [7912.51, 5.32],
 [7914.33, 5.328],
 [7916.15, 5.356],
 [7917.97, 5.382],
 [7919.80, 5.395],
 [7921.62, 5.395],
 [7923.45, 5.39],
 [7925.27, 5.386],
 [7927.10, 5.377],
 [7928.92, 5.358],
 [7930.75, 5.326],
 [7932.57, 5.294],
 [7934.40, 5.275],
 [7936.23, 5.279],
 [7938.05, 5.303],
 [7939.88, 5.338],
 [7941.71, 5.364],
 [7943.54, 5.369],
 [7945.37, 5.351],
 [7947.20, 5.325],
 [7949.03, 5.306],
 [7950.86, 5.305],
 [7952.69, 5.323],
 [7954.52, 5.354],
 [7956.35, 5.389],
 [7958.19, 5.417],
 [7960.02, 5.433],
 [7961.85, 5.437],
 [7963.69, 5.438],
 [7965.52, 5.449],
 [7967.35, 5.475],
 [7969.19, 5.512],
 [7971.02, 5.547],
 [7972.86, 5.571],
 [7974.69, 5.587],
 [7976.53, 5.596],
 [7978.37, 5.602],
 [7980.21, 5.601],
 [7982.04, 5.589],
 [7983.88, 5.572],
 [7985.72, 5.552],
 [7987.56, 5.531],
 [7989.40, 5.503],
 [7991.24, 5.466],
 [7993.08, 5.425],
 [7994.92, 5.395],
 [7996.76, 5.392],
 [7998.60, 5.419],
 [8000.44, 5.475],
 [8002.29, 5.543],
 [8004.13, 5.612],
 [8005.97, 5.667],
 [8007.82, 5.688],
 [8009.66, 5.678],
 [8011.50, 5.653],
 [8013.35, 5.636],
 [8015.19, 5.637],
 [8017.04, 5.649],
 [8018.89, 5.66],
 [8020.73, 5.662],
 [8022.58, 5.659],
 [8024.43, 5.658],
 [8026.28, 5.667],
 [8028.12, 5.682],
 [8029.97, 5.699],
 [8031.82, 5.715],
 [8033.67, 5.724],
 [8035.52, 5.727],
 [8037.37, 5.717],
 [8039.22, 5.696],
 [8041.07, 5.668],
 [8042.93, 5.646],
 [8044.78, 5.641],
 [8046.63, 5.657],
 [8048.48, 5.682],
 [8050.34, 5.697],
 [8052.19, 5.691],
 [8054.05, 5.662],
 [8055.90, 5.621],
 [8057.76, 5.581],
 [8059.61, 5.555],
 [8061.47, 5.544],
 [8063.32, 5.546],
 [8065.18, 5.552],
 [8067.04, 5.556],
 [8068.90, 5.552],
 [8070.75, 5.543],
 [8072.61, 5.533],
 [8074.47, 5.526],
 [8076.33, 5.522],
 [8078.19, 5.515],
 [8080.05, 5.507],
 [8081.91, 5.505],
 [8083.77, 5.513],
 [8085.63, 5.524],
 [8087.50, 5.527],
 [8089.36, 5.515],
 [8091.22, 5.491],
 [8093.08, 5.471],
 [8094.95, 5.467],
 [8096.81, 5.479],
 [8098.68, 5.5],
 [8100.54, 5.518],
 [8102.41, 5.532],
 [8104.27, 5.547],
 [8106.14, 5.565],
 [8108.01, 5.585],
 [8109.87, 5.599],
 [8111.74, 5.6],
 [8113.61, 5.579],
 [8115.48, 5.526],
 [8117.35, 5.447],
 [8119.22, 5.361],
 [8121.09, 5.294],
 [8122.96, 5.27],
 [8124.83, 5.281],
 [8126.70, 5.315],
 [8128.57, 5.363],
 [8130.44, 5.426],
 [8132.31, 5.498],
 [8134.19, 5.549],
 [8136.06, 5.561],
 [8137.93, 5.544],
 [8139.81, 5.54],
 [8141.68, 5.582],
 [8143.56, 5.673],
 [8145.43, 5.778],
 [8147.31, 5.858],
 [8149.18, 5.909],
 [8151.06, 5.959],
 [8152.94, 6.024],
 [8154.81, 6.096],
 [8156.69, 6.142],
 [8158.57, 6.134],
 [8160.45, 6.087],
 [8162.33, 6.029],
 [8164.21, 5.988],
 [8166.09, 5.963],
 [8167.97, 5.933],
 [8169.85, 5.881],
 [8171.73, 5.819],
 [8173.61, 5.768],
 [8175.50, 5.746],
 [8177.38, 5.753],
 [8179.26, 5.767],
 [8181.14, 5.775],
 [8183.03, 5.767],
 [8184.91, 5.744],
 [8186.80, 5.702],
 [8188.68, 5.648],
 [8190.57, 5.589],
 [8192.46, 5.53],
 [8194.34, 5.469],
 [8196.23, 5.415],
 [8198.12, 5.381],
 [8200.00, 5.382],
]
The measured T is 1.79 Ang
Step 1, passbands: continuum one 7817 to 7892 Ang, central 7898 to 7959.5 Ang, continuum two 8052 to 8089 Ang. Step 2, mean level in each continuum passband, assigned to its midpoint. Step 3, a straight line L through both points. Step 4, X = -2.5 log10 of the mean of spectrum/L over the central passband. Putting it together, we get 0.03 mag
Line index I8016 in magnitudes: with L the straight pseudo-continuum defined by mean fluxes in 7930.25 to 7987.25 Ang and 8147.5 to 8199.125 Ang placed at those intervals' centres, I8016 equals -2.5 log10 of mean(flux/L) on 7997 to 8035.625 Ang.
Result -0.020 mag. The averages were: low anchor 5.43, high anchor 5.82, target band 5.64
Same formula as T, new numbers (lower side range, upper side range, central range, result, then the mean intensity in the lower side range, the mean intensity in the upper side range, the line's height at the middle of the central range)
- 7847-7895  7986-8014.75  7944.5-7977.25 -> 0.6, 5.49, 5.54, 5.53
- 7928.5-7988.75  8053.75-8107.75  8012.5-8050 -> -1.3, 5.43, 5.53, 5.49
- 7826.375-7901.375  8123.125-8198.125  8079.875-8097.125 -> 0.5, 5.52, 5.72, 5.67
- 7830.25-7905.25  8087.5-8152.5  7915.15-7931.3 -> 0.4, 5.51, 5.54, 5.52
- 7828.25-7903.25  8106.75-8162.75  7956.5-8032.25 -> 0.2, 5.51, 5.65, 5.58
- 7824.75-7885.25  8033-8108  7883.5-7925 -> 0.5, 5.52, 5.57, 5.53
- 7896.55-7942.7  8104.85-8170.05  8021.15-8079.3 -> -0.6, 5.4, 5.68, 5.57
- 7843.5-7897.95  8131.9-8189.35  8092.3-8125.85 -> 1.6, 5.5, 5.82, 5.76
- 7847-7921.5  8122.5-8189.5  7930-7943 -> 0.5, 5.48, 5.75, 5.53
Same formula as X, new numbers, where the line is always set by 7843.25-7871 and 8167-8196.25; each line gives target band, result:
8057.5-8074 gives 0.02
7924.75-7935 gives 0.04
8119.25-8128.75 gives 0.07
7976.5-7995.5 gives 0.01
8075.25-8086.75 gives 0.03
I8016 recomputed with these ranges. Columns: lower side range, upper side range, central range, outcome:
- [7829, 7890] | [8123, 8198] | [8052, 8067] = 0.01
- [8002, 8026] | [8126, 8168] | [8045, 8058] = 0.01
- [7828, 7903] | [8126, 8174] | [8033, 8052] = 0.00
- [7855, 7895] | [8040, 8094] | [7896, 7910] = 0.00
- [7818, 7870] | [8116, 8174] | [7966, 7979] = 0.01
